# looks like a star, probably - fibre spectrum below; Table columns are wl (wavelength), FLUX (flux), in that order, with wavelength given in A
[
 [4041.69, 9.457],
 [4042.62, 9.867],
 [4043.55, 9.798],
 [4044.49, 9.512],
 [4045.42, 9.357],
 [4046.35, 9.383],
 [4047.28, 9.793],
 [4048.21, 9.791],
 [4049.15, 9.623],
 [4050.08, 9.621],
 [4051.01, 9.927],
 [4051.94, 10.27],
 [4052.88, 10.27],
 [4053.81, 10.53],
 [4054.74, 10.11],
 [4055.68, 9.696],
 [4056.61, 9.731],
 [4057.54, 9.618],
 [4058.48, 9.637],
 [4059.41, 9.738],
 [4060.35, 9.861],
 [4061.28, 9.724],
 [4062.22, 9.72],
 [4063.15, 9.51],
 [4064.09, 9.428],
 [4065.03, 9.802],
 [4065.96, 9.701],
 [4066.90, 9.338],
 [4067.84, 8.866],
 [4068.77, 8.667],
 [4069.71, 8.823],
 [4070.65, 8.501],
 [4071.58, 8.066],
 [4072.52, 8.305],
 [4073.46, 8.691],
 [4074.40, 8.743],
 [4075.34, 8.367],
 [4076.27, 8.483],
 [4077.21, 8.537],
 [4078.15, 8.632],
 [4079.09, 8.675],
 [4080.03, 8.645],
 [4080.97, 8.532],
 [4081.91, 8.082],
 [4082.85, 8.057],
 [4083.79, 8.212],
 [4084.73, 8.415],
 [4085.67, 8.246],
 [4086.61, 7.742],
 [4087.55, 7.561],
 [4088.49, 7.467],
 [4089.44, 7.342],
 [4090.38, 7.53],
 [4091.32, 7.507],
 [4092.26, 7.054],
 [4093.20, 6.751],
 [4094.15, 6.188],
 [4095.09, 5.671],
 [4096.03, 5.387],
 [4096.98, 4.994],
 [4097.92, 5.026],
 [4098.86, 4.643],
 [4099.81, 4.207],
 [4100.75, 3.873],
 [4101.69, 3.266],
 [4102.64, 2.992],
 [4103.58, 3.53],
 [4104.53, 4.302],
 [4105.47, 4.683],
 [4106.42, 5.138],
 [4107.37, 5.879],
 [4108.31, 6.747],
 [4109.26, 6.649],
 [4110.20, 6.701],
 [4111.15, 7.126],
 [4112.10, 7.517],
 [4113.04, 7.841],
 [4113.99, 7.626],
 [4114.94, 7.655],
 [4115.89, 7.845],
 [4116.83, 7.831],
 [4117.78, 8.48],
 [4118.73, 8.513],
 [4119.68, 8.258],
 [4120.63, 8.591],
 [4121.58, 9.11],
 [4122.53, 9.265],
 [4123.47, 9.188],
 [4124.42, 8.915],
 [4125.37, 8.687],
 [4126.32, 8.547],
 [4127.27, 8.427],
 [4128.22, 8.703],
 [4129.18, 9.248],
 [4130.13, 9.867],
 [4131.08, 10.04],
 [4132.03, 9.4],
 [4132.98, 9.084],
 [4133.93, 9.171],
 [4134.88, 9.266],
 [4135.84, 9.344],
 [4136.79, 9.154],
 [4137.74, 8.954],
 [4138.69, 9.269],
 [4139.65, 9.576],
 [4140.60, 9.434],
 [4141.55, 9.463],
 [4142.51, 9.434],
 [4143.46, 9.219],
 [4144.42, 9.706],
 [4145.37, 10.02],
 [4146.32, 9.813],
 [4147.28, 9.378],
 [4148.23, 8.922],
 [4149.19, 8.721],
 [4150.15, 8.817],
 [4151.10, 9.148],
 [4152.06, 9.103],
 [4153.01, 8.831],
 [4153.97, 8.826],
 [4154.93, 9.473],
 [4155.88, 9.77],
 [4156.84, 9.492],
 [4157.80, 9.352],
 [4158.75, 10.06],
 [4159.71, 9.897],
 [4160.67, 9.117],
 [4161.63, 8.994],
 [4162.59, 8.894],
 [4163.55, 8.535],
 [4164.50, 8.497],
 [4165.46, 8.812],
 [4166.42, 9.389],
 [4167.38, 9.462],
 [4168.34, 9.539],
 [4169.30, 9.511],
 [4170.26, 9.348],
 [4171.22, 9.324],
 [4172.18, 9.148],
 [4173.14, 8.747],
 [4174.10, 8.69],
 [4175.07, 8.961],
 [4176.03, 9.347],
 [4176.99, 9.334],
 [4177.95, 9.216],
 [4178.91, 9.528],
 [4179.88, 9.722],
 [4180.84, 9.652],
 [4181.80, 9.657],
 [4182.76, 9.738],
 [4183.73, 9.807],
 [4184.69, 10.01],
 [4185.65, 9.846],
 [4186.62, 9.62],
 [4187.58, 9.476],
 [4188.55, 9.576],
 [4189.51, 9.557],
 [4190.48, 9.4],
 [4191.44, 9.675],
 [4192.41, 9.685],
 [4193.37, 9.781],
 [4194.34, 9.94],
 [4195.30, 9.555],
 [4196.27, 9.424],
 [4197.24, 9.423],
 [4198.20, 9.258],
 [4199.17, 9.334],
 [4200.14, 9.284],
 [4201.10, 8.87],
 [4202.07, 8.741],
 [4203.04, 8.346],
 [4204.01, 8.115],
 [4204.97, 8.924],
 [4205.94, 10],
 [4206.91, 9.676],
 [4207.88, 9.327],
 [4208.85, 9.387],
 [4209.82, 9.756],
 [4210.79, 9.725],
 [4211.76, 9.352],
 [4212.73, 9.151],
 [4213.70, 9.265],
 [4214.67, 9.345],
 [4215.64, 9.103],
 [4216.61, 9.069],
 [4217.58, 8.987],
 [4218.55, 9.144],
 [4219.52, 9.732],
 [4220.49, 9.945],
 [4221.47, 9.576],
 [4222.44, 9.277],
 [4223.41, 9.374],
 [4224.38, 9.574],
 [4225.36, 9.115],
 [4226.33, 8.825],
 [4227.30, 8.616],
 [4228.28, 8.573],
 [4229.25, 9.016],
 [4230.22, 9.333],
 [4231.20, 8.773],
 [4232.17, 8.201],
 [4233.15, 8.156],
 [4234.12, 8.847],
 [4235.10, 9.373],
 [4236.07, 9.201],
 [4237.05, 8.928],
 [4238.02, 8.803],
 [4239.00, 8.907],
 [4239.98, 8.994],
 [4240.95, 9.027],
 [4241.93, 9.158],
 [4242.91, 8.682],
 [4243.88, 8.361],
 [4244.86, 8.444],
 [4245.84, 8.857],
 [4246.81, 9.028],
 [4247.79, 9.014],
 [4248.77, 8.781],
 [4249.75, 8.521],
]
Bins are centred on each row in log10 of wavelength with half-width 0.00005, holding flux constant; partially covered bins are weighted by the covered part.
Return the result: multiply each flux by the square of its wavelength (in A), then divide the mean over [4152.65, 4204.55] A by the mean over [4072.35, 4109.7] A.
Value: 1.5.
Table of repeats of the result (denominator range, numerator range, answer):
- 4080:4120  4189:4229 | 1.48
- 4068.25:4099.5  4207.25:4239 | 1.29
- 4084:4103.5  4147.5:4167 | 1.55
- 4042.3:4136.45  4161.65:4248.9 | 1.20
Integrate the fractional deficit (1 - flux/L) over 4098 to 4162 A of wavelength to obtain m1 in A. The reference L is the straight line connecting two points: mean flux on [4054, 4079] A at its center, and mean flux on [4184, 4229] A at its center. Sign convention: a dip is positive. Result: 7.52 A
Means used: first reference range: 9.17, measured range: 8.17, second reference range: 9.34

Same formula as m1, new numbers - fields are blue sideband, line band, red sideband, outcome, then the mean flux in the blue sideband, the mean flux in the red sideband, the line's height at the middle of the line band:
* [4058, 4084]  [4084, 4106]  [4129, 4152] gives 7.7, 8.91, 9.35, 9.06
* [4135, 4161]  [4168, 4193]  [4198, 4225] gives -0.4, 9.34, 9.27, 9.31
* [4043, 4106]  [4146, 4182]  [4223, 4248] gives -3.0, 8.06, 8.89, 8.52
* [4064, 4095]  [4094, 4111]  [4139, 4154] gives 7.1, 8.22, 9.29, 8.59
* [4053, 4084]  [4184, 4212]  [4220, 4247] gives -1.3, 9.08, 8.96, 8.99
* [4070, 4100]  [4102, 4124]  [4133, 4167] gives 3.4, 7.48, 9.25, 8.24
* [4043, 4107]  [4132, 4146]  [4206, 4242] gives -1.4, 8.02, 9.16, 8.51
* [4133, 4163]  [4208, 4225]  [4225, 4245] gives -0.9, 9.31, 8.83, 8.93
